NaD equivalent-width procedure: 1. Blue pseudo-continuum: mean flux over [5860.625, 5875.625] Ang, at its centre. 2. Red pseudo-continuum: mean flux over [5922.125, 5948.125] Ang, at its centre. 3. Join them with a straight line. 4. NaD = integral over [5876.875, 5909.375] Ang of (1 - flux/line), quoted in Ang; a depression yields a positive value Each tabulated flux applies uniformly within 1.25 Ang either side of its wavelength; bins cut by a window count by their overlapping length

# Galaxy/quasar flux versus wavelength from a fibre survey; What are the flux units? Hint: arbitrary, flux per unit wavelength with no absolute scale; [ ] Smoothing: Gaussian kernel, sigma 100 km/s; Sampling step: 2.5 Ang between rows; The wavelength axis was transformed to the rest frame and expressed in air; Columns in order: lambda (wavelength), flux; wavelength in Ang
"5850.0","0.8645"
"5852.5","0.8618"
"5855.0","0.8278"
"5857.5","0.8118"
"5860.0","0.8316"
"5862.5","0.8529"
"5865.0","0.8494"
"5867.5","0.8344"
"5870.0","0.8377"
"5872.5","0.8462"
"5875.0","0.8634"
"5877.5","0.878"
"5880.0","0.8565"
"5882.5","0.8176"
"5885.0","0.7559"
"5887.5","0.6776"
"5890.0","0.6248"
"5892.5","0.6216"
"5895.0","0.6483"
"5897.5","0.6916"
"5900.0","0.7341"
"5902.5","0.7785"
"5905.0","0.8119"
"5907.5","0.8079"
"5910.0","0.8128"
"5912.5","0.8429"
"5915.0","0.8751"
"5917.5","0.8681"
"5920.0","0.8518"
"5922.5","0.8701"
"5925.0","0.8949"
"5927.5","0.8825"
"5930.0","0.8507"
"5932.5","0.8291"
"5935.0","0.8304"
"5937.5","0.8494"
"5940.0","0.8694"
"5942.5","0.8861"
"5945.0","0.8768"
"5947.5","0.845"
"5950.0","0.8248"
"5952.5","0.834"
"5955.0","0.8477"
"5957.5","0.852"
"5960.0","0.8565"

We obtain 4.1 Ang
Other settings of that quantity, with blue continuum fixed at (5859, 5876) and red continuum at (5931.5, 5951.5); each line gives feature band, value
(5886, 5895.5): 2.26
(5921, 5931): -0.29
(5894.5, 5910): 1.69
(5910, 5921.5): -0.07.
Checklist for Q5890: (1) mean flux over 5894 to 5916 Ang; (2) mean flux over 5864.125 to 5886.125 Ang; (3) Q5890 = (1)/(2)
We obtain 0.93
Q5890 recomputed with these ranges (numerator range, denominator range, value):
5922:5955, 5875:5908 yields 1.14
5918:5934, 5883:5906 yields 1.22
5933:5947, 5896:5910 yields 1.12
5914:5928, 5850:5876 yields 1.04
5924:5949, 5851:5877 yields 1.02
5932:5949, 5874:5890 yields 1.08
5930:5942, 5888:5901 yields 1.28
